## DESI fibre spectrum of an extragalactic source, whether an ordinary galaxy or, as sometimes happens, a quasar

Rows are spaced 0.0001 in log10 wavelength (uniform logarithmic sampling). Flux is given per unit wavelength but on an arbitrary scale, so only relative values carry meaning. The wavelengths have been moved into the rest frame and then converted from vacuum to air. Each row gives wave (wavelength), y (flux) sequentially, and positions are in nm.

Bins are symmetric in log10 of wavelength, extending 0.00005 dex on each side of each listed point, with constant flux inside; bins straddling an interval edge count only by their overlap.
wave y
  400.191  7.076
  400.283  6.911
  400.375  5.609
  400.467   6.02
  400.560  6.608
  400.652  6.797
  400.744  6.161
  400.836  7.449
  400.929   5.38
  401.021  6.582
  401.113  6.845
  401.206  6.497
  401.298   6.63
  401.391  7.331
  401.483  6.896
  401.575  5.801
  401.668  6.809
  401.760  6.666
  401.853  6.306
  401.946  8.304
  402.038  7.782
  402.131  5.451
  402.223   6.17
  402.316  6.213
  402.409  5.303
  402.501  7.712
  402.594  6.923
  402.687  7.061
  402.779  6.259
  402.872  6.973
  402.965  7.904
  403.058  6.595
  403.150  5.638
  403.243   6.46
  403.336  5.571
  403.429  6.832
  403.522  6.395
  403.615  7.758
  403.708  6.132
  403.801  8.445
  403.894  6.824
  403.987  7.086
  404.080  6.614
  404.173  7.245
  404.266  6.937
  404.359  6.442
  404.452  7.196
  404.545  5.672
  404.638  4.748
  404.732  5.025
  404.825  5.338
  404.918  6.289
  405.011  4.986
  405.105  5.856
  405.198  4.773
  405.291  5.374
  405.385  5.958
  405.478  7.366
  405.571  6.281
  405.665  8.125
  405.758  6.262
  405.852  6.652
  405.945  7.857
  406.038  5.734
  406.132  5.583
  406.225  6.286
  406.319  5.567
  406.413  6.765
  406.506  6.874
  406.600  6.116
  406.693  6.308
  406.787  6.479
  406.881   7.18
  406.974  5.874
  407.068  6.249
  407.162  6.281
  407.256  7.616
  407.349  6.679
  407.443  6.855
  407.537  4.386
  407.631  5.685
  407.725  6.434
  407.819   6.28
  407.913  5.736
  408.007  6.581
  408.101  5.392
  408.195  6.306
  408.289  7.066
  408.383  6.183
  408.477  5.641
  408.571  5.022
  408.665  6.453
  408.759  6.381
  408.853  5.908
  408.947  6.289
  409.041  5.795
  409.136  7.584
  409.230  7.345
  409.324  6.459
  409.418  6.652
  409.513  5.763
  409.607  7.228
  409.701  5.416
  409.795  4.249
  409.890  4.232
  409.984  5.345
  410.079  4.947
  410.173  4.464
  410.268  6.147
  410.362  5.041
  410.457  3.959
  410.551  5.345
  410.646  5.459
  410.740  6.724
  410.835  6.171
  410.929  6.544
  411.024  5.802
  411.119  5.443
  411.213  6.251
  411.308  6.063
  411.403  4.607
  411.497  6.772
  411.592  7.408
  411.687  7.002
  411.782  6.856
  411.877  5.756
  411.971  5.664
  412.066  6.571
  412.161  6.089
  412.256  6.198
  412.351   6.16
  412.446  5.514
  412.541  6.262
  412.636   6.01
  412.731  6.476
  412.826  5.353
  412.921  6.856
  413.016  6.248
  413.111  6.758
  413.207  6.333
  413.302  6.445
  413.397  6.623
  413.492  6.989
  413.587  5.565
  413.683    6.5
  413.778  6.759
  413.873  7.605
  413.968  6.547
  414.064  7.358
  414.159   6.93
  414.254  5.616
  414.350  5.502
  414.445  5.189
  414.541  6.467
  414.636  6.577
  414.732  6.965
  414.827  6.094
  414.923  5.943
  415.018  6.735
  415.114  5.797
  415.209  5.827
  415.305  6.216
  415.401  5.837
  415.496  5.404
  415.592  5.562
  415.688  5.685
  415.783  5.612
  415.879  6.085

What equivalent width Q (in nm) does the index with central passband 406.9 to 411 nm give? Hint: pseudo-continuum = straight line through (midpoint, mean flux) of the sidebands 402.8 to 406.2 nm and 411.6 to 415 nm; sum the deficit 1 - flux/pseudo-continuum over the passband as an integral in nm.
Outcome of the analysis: 0.269 nm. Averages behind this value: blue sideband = 6.41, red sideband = 6.35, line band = 5.96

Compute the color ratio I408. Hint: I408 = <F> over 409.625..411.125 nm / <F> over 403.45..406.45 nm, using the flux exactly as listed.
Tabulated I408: 0.84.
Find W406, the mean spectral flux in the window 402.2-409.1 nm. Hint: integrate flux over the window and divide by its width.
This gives 6.34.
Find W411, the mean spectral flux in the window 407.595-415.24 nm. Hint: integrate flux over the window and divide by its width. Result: 6.11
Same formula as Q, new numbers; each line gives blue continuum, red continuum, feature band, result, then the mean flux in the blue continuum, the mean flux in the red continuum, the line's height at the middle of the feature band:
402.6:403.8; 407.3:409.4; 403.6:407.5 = 0.05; 6.71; 6.21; 6.48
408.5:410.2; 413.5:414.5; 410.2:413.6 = 0.04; 5.88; 6.38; 6.15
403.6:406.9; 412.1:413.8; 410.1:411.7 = 0.13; 6.37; 6.28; 6.3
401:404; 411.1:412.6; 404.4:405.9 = 0.13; 6.73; 6.18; 6.57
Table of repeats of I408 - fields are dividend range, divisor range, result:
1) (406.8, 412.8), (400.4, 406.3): 0.93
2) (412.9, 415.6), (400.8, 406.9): 0.97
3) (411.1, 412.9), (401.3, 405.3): 0.95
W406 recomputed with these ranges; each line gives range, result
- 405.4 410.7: 6.11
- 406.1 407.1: 6.31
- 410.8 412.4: 6.2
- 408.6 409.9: 6.16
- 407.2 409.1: 6.14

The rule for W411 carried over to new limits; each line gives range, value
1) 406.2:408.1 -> 6.29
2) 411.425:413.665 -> 6.33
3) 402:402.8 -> 6.54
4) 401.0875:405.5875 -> 6.48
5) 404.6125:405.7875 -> 5.89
